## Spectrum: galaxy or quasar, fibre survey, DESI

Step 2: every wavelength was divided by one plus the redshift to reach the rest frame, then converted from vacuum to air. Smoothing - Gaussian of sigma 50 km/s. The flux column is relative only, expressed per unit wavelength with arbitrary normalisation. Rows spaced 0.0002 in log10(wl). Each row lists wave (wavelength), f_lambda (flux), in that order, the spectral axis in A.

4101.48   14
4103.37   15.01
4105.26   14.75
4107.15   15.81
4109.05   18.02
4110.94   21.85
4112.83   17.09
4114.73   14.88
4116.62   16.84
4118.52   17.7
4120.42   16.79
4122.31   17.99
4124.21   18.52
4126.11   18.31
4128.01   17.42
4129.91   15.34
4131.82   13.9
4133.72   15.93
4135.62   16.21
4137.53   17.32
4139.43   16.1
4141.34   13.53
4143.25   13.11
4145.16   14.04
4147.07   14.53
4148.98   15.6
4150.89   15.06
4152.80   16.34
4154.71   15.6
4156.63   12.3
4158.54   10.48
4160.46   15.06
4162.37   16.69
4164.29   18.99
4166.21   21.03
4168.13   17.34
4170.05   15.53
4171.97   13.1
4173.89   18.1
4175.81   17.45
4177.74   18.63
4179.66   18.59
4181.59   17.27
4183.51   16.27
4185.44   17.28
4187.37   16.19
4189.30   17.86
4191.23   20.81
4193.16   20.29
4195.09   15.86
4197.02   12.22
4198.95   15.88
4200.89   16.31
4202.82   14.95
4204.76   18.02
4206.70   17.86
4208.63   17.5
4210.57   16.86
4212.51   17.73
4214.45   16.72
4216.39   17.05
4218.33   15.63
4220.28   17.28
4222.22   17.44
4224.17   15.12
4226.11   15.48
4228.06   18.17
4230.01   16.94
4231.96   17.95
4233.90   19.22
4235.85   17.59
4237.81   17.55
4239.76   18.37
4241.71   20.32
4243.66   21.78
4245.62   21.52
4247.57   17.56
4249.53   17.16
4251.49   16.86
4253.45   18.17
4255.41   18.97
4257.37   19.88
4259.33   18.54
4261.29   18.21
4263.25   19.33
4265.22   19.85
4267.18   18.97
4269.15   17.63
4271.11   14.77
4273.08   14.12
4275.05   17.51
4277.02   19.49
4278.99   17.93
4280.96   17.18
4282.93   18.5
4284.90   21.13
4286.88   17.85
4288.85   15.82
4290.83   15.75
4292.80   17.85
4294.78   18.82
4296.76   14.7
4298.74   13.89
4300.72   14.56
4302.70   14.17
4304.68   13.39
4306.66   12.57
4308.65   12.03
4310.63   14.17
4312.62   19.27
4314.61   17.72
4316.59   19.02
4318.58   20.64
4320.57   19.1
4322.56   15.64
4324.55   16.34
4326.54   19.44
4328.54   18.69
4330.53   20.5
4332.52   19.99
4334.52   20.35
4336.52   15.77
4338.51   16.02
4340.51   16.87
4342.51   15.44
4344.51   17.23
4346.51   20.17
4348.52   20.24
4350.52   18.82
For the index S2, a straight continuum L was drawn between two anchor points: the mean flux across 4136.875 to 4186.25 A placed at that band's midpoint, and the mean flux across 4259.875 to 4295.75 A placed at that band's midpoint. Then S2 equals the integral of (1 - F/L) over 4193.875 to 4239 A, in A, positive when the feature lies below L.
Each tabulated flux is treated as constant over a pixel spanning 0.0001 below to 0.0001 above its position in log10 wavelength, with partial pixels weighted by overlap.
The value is 0.2 A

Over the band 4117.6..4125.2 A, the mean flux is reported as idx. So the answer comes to 17.8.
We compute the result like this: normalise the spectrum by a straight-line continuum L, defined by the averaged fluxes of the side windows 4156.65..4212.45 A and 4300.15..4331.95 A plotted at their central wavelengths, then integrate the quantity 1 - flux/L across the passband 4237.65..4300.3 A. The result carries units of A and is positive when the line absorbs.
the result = -4.4 A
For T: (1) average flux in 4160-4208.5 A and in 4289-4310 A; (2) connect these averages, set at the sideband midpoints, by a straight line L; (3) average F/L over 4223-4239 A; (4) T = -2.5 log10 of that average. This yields -0.07 mag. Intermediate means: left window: 17.1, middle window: 17.3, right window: 14.8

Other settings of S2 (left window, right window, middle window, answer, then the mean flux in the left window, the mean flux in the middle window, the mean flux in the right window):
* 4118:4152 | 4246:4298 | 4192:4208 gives 0.3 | 15.9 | 16.5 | 17.8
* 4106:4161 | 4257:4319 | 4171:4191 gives -1.2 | 15.9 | 17.2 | 17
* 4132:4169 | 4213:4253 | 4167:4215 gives -1.1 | 15.5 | 17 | 17.8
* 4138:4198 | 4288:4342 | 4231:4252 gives -2.9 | 16.2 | 18.8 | 16.8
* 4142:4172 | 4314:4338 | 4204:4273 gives -4.0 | 15.4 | 17.9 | 18.6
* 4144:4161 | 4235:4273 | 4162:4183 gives -3.3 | 14.3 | 17.5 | 18.5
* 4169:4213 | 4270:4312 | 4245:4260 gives -1.9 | 17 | 18.5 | 16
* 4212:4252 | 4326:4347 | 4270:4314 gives 4.5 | 17.8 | 16.2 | 18.1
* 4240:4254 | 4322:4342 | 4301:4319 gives 2.5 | 19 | 15.7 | 18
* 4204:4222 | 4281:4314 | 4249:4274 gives -2.2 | 17.2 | 17.9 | 16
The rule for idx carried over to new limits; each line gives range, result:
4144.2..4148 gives 14.3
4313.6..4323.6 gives 18.4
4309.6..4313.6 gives 16.7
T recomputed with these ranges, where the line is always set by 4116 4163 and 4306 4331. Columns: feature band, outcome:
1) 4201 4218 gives -0.05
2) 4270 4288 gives -0.04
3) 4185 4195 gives -0.14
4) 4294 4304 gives 0.14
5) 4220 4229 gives -0.02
